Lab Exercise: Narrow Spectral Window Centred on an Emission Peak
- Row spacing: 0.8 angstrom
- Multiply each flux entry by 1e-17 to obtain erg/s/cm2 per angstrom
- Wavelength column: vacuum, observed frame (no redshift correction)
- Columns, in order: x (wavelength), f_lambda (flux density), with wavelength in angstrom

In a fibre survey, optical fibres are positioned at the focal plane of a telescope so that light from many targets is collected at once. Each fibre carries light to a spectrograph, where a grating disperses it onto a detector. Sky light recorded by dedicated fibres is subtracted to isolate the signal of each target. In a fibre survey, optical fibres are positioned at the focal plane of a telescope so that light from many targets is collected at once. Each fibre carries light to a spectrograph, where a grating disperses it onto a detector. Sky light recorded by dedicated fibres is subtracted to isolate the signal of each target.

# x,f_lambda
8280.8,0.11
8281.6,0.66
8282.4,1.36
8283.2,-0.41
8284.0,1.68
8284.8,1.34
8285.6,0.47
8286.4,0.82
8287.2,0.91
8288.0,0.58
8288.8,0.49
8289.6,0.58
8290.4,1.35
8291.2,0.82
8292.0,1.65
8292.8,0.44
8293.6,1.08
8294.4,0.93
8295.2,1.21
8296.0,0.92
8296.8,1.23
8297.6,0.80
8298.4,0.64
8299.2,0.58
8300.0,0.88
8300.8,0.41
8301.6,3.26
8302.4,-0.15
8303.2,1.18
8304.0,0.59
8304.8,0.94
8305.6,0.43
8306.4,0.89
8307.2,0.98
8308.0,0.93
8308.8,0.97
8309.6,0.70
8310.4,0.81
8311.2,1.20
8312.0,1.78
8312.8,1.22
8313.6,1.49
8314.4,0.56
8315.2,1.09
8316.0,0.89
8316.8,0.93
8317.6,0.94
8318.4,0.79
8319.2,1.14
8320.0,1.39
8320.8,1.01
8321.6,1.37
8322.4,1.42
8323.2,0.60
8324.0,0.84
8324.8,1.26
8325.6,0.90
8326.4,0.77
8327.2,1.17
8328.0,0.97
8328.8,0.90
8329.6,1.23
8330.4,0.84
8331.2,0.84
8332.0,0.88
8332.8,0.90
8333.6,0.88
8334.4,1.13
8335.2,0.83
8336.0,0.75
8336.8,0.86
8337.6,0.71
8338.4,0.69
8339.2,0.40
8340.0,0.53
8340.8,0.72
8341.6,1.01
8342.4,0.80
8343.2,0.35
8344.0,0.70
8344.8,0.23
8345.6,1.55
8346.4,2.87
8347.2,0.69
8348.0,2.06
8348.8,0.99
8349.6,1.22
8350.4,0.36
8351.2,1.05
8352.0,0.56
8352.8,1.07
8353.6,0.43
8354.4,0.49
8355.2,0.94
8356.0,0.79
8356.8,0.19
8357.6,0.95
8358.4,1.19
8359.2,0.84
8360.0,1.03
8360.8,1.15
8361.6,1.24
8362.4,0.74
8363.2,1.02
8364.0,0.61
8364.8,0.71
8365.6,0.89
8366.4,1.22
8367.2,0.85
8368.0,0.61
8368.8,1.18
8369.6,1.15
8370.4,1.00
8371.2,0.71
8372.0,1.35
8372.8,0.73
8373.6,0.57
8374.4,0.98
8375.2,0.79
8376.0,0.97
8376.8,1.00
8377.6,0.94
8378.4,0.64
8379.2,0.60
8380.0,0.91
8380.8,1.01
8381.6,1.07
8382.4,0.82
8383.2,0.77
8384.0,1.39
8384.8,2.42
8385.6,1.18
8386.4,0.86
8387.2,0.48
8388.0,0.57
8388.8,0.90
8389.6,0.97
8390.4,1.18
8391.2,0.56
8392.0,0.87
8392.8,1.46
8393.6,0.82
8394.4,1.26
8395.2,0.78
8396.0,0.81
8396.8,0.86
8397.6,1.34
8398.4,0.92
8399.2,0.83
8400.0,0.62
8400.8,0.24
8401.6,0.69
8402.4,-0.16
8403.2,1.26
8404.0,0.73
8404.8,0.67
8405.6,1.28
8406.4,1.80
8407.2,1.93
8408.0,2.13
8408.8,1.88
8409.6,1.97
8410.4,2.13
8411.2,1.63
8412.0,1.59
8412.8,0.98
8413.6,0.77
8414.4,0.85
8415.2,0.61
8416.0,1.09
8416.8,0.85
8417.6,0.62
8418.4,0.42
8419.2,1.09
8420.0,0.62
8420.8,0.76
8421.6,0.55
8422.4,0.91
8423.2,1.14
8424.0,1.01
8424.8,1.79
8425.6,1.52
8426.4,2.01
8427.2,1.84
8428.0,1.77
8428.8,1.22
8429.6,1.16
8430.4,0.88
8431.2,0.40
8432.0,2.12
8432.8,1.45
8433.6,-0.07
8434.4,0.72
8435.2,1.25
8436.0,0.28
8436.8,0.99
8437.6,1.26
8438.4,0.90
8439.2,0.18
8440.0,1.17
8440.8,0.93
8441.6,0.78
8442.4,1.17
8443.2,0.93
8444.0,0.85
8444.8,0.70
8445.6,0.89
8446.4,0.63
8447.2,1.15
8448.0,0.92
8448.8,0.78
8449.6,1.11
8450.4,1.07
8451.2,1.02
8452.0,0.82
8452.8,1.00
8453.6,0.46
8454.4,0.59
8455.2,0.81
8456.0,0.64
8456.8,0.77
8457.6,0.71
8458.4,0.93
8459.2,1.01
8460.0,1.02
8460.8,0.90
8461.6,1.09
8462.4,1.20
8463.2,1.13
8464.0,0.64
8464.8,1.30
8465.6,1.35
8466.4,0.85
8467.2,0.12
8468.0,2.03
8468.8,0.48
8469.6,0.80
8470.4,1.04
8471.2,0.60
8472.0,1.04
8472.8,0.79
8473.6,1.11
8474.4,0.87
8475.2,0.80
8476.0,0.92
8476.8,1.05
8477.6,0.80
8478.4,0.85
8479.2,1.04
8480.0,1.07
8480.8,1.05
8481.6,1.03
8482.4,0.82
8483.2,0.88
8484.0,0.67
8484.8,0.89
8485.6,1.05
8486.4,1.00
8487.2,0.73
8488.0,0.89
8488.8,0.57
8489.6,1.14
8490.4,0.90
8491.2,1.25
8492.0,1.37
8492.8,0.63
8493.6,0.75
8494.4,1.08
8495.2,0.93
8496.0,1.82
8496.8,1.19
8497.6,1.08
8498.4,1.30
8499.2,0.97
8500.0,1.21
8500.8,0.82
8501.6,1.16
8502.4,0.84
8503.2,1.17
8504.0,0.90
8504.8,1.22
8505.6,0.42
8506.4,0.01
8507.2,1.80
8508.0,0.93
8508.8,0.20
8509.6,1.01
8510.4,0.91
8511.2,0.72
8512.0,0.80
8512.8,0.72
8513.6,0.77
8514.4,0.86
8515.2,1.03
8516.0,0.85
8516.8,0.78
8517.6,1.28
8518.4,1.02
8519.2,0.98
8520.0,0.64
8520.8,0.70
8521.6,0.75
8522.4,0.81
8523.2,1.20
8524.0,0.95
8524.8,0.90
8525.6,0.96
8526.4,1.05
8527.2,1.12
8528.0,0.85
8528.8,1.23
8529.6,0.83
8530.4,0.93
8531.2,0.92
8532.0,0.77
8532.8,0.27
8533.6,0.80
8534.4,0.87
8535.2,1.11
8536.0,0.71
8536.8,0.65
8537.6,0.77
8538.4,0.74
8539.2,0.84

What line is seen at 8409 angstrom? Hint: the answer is [S II] 6716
